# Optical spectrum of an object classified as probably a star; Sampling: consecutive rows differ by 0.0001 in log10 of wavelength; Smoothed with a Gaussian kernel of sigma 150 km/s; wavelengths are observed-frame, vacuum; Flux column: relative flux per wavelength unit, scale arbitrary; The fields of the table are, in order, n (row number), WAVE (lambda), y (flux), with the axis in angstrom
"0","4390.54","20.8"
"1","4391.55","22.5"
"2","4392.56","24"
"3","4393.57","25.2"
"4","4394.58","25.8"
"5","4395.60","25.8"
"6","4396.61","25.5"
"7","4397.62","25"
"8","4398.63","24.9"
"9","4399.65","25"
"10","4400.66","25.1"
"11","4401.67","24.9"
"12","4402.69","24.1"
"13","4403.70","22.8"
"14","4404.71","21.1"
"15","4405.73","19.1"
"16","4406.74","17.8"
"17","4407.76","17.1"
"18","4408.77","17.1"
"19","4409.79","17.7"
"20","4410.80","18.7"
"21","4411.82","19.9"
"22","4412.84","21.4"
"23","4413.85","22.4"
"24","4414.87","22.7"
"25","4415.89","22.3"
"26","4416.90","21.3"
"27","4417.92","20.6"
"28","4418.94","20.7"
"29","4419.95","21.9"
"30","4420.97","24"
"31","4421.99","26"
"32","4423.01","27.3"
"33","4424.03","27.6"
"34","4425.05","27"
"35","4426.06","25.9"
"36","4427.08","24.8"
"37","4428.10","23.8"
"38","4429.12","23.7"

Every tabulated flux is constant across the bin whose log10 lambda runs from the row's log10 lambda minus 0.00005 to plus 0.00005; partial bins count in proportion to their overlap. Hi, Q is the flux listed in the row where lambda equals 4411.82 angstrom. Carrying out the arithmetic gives 19.9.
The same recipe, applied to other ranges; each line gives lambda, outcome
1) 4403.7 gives 22.8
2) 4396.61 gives 25.5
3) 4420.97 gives 24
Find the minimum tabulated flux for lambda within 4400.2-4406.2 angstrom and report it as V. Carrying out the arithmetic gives 19.1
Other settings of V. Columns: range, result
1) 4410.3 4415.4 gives 18.7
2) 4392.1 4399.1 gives 24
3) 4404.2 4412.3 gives 17.1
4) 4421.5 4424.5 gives 26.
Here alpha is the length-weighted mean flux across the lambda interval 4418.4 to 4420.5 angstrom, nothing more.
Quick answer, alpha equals 21.4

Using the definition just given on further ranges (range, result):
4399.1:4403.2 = 24.8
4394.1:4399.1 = 25.4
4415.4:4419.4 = 21.2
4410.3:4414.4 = 20.6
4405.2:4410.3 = 17.8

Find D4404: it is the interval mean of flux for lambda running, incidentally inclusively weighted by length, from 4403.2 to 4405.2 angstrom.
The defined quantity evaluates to 22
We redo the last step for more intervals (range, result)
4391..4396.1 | 24.6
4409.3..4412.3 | 18.8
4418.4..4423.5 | 23.9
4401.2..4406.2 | 22.4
